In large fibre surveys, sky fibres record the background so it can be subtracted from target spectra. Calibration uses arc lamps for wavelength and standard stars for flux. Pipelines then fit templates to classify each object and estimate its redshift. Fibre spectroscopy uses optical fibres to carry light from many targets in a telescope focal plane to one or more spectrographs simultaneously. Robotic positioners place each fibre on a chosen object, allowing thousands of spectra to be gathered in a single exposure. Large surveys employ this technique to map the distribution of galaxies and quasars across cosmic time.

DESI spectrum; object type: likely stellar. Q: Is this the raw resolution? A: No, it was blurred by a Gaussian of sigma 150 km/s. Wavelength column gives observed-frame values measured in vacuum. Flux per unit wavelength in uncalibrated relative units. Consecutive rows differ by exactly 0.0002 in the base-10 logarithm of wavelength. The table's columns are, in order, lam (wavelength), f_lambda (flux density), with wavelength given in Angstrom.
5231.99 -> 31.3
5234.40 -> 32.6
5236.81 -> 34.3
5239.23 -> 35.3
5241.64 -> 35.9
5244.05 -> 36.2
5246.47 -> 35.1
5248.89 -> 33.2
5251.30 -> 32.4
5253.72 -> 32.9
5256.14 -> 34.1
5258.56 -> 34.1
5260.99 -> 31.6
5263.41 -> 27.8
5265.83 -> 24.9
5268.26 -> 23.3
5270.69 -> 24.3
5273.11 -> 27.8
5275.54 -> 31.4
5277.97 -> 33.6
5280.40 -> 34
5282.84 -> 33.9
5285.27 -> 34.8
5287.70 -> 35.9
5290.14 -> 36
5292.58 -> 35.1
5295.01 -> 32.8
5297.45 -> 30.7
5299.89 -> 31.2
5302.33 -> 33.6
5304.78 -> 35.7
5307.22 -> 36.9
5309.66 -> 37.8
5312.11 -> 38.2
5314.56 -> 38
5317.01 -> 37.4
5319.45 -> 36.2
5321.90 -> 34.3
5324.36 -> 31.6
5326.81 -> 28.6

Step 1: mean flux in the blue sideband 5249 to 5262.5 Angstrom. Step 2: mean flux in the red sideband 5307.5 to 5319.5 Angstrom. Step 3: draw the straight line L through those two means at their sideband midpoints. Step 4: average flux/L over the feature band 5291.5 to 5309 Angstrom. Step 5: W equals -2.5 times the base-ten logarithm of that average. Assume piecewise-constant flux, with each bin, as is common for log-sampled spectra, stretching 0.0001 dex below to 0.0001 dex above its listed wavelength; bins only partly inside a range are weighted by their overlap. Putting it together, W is 0.08 mag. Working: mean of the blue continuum 32.9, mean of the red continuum 37.6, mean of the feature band 33.9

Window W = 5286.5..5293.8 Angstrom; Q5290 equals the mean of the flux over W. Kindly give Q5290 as 35.7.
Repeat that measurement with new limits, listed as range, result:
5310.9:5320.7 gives 37.5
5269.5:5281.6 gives 30.2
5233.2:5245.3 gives 34.9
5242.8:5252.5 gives 34.2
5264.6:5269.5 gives 24.1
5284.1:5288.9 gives 35.4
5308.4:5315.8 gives 38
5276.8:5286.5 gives 34.1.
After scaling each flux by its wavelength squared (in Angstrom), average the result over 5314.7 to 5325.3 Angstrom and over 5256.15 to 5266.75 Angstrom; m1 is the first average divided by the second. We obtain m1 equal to 1.19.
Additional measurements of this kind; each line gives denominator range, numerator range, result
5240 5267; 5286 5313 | 1.09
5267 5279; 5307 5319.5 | 1.36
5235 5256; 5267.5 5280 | 0.84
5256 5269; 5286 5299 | 1.18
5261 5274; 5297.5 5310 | 1.34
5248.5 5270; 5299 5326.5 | 1.19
